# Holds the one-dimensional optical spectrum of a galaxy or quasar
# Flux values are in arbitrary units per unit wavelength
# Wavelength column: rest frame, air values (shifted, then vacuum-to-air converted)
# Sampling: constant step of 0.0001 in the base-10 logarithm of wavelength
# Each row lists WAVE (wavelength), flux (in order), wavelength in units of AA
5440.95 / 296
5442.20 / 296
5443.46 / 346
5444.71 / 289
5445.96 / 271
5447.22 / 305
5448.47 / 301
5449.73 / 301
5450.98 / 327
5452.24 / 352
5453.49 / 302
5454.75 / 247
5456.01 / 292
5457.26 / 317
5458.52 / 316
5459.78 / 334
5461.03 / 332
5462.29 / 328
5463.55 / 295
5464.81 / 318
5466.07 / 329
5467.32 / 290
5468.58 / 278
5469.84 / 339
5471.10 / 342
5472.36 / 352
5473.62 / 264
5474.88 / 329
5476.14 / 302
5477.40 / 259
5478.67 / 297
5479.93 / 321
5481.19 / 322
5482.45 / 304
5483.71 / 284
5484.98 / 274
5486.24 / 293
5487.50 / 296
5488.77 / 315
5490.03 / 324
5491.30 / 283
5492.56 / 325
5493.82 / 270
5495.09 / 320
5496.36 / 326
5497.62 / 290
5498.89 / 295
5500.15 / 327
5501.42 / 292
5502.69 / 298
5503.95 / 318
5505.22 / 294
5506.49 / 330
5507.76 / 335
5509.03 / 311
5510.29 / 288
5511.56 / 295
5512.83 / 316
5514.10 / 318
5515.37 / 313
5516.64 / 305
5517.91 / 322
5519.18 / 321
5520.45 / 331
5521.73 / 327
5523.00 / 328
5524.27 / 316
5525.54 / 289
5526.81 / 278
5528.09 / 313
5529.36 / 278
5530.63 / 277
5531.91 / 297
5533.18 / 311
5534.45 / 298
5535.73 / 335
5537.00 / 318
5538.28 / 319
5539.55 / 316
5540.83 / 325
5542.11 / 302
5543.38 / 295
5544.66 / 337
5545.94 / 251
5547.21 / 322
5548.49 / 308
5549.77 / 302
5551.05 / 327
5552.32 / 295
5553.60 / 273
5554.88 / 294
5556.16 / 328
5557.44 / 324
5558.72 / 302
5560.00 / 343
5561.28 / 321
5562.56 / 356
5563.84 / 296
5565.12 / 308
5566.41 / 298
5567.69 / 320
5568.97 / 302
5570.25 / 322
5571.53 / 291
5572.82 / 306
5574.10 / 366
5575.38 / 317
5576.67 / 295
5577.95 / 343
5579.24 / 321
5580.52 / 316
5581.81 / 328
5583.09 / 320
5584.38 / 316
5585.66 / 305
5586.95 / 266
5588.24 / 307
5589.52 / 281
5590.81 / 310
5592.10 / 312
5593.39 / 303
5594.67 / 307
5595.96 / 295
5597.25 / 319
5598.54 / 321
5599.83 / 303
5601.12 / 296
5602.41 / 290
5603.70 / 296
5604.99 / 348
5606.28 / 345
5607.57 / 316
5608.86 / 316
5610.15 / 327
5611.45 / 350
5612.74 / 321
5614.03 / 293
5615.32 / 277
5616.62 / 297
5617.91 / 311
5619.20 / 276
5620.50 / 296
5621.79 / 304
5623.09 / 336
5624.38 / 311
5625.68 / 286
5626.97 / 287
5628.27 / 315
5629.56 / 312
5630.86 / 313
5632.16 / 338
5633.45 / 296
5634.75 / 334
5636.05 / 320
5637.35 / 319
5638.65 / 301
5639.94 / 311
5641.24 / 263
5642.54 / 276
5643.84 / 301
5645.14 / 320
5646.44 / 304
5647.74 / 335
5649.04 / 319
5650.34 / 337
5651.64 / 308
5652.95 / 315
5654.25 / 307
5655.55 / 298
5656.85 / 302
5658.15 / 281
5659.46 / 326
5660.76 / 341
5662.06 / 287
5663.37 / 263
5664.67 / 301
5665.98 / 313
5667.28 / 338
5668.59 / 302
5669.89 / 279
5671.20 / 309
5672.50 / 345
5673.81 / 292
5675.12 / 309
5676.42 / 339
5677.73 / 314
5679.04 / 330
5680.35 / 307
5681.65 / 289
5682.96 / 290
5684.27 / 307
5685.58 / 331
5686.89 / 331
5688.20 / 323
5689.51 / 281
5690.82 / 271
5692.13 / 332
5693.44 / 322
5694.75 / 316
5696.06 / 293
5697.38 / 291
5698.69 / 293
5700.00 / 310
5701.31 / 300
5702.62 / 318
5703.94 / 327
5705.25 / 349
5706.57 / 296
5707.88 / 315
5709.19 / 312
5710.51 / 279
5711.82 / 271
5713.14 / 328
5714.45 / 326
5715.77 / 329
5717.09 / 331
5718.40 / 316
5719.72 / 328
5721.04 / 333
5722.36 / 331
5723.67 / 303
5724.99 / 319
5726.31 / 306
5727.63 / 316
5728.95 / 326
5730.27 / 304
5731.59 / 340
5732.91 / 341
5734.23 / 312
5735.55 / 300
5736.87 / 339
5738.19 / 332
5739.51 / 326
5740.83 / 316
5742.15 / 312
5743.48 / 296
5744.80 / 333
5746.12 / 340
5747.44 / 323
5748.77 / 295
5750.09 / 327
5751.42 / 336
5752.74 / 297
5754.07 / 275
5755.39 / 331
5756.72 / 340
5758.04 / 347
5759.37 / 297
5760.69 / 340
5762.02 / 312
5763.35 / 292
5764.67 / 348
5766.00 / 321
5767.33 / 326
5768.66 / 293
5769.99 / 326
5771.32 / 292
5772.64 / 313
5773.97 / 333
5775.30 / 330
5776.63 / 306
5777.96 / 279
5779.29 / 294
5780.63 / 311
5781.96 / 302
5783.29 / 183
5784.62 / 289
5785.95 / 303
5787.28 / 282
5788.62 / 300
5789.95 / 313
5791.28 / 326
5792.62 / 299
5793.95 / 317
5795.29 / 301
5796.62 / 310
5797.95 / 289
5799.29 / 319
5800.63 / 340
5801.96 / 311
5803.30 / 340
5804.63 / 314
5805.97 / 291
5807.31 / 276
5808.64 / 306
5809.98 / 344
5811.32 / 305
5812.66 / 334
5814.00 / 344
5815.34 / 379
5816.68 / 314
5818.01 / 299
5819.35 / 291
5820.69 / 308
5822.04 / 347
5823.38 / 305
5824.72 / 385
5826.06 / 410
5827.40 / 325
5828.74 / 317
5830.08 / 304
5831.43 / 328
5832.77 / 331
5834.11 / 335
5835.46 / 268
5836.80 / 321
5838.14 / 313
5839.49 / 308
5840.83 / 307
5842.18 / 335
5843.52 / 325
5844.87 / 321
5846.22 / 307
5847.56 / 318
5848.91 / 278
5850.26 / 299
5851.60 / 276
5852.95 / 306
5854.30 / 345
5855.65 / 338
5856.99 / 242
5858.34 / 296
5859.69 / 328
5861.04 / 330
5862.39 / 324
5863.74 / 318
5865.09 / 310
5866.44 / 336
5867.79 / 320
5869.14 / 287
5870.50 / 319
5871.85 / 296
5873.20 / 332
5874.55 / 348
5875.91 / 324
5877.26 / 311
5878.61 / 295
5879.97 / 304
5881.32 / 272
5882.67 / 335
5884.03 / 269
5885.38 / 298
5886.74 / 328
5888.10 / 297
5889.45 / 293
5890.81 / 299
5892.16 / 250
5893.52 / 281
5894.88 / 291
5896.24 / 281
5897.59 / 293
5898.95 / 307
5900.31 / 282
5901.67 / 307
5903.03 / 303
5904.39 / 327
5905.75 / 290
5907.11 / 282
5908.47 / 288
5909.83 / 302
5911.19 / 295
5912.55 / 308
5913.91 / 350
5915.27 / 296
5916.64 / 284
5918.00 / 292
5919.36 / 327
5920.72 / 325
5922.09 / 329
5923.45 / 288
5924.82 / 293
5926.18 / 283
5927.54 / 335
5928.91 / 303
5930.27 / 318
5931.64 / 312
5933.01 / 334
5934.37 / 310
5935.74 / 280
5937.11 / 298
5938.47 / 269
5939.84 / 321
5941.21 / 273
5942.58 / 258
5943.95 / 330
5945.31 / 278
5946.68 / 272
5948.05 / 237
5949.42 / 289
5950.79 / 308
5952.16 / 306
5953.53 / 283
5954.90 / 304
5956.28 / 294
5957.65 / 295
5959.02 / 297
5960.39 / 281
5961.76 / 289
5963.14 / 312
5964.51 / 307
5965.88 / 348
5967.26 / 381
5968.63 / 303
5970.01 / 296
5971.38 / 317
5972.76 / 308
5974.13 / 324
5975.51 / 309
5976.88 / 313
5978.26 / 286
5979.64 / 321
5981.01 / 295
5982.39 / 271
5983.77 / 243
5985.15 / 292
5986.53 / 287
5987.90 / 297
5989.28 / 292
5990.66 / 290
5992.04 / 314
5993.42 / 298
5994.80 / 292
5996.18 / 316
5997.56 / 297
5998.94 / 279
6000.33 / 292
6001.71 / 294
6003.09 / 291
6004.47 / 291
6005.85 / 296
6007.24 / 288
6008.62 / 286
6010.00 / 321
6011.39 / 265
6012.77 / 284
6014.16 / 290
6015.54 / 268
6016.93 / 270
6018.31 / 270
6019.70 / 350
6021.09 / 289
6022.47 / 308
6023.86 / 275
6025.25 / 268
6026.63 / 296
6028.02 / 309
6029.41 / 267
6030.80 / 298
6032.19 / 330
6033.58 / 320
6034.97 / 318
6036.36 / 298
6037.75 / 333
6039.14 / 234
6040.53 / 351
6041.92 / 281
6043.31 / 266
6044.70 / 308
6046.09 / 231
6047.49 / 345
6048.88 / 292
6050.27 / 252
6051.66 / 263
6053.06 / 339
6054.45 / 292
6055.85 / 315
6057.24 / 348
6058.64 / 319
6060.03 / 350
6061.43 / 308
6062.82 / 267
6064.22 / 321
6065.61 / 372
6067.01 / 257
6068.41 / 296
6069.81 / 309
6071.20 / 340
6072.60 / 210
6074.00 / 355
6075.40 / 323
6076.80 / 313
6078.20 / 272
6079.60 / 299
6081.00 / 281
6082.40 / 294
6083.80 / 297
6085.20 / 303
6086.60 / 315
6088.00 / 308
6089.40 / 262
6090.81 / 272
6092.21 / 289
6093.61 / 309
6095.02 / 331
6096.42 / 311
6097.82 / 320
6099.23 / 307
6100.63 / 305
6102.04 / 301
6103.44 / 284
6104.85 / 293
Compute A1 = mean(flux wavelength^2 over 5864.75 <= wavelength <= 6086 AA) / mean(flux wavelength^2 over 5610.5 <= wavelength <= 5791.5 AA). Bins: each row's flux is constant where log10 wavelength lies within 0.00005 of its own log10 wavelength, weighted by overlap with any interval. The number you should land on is 1.1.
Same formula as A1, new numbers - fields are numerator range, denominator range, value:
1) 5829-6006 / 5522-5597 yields 1.11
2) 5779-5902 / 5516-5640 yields 1.09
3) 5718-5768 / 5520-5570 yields 1.11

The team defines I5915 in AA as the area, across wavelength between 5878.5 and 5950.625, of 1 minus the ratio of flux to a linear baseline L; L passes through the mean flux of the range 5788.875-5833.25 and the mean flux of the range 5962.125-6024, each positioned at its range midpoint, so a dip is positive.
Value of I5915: 2.5 AA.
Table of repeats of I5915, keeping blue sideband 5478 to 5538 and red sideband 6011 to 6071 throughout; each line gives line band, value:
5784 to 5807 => -0.42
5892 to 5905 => 0.31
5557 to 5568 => -0.45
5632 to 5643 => -0.03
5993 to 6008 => 0.27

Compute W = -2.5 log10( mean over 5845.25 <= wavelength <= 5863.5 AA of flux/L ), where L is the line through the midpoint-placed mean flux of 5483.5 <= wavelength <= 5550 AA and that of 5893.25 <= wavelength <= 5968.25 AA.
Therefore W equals -0.02 mag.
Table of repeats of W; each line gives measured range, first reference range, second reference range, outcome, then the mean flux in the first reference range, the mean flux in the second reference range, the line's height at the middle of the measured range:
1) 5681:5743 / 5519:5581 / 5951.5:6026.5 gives -0.03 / 311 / 297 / 306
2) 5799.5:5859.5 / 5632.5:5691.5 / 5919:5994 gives -0.05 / 308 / 300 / 304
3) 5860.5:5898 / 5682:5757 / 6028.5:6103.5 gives 0.01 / 315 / 302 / 309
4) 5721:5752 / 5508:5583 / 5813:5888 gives -0.02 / 311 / 316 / 315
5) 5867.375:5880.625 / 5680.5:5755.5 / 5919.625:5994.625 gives -0.03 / 314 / 300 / 305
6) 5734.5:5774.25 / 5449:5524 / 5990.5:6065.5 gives -0.05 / 309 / 298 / 304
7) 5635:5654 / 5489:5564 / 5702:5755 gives 0.02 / 309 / 318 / 314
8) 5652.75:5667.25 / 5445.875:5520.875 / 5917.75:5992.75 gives 0.00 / 308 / 300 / 305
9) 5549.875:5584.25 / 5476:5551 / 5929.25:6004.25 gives -0.04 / 306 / 298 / 305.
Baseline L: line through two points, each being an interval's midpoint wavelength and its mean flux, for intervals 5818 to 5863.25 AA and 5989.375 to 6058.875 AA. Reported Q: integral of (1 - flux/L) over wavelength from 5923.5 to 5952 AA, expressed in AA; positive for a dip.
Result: 1.0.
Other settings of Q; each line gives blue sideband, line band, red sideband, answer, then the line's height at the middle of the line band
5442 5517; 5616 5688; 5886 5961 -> -1.2 AA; 303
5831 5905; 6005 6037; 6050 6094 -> 1.0 AA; 303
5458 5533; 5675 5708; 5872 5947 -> -0.7 AA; 305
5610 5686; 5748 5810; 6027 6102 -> -0.4 AA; 306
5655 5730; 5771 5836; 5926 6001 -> -1.6 AA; 306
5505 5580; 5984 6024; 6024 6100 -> 1.3 AA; 302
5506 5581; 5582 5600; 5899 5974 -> 0.3 AA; 311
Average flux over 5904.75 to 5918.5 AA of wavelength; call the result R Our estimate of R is 299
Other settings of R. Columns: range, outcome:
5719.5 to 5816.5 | 314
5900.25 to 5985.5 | 301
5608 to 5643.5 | 307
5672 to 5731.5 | 313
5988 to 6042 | 295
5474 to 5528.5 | 307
